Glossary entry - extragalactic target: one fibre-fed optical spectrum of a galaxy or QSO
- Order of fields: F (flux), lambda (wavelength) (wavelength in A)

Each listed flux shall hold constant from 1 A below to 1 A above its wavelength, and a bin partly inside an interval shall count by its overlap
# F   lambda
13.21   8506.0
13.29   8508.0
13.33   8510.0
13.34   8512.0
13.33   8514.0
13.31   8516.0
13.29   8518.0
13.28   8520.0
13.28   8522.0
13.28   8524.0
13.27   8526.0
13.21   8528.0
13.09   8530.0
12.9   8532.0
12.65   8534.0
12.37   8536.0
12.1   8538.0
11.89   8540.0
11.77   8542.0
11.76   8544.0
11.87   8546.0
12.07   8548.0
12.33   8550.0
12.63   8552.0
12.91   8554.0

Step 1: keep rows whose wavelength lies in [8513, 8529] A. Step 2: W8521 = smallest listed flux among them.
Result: 13.21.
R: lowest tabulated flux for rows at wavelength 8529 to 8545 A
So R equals 11.76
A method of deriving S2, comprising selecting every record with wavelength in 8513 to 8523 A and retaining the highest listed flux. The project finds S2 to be 13.33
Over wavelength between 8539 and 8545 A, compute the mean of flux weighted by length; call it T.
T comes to 11.8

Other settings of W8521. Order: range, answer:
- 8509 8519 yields 13.29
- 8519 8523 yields 13.28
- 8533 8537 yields 12.37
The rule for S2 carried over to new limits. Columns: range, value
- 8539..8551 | 12.33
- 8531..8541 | 12.9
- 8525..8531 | 13.27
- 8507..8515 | 13.34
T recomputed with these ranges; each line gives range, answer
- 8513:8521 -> 13.3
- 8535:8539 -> 12.2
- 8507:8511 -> 13.3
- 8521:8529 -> 13.3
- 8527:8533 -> 13.1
